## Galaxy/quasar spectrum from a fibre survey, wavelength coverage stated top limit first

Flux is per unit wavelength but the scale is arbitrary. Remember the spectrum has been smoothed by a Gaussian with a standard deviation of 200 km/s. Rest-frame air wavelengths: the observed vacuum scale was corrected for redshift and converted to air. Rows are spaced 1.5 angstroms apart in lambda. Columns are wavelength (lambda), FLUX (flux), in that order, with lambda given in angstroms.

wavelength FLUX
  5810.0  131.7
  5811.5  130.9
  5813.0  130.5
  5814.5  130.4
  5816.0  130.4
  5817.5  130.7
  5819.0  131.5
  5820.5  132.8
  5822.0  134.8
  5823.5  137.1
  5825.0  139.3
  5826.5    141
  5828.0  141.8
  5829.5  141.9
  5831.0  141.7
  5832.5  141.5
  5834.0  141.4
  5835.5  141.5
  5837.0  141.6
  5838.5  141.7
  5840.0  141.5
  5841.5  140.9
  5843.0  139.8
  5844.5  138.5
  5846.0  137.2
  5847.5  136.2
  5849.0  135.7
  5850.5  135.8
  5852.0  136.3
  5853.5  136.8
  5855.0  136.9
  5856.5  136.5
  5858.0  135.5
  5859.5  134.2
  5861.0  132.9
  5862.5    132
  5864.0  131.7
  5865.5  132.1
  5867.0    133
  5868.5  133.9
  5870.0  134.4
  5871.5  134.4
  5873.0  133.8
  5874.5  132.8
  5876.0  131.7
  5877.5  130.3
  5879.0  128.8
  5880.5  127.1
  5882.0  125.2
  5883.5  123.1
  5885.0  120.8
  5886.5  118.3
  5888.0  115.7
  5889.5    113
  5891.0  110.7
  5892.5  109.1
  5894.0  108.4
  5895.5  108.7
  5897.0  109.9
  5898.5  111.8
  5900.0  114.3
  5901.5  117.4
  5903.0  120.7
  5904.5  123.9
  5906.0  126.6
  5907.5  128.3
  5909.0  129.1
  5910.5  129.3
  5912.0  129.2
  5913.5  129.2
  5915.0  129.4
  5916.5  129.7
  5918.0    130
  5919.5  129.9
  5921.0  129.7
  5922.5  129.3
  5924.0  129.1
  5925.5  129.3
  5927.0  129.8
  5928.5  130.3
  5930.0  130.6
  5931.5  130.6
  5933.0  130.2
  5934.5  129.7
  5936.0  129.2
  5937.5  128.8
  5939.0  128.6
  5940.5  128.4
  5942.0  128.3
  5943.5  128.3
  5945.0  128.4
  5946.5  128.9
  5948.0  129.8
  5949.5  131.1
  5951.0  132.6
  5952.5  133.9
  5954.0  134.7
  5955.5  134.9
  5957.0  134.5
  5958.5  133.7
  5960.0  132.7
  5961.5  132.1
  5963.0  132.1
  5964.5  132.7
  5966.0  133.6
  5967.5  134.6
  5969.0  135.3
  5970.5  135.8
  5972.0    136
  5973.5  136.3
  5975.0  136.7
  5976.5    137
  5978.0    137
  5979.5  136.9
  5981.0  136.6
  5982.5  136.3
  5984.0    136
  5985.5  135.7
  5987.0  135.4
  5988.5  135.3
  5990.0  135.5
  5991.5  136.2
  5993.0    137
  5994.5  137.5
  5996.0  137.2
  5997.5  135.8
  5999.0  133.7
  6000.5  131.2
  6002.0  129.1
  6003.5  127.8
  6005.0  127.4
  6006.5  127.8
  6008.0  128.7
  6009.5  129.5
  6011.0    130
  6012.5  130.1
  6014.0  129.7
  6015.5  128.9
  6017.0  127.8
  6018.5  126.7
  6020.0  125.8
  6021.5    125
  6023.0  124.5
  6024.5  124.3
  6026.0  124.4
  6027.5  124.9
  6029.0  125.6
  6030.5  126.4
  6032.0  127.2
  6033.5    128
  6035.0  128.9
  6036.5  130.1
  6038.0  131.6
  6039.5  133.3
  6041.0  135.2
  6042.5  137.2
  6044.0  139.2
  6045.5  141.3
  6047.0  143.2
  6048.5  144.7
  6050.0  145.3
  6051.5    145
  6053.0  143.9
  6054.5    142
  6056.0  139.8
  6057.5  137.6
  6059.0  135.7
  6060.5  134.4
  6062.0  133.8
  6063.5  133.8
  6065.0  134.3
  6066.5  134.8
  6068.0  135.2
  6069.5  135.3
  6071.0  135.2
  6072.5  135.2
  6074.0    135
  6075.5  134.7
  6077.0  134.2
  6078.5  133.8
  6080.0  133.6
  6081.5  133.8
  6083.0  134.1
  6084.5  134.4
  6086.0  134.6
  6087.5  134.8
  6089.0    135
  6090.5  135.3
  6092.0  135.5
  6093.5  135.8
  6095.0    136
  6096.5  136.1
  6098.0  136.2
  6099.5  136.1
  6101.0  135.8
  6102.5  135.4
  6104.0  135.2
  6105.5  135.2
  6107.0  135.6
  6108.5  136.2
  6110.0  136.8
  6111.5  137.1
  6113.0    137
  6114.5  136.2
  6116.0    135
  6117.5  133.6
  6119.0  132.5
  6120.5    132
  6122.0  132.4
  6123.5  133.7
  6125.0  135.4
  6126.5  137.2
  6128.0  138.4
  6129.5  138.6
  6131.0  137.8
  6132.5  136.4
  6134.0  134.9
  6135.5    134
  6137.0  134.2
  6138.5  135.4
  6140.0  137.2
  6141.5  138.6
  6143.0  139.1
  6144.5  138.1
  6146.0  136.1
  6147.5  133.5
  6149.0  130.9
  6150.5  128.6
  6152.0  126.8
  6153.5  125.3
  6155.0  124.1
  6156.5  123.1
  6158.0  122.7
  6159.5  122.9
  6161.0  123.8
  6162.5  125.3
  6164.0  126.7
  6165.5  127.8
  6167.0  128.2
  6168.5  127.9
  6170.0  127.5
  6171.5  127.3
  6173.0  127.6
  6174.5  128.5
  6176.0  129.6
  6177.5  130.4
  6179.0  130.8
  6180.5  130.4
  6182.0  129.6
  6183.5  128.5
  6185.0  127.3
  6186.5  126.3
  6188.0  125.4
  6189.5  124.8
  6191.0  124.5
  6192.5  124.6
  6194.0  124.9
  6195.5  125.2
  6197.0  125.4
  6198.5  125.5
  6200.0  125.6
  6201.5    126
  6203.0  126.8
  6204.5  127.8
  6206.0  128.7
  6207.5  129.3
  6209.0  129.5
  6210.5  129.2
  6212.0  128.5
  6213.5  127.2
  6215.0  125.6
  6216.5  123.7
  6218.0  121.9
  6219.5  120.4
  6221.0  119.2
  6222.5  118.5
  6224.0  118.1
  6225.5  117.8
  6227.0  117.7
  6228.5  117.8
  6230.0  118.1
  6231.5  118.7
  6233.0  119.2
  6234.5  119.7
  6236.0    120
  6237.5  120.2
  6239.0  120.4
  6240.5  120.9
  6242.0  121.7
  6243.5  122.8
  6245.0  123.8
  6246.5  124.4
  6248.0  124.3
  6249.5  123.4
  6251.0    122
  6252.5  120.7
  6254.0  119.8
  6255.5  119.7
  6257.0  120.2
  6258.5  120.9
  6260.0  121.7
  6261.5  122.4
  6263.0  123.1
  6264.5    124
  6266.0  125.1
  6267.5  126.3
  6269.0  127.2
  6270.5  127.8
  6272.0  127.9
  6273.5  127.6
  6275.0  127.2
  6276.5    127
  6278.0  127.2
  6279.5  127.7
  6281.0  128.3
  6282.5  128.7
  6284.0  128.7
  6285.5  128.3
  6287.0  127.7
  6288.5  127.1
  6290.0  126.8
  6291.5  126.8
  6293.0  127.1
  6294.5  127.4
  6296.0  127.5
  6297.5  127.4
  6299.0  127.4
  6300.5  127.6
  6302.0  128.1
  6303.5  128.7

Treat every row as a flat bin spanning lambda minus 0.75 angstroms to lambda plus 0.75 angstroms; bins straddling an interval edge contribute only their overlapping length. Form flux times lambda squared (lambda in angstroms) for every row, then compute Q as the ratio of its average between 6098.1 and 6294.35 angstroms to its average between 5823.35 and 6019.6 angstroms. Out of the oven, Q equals 1.07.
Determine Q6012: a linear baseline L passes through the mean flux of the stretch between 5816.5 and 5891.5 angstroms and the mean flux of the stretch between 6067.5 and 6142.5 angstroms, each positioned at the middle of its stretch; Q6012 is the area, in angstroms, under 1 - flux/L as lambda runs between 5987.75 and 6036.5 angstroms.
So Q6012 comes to 1.8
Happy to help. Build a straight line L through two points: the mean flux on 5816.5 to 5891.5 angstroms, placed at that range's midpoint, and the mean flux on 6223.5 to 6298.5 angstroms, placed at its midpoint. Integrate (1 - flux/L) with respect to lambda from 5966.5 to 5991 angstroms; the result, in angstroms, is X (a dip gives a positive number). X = -1.0 angstroms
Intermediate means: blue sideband 134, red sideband 124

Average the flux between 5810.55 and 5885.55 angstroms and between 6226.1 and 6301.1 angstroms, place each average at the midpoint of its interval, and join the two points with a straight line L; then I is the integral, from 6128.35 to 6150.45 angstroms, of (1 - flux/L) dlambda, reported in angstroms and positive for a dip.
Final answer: -1.5 angstroms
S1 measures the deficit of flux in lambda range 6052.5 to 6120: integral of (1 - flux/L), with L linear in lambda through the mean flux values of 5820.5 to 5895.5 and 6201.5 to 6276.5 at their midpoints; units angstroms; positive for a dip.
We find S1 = -4.63 angstroms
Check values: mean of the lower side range 132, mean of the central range 136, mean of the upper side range 123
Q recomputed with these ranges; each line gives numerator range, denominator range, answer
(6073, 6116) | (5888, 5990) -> 1.11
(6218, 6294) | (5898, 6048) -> 1.03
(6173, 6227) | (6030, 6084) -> 0.97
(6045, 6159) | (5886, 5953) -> 1.15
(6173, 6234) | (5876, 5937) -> 1.11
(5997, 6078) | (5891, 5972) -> 1.08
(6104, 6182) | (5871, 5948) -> 1.14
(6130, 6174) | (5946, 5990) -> 1.03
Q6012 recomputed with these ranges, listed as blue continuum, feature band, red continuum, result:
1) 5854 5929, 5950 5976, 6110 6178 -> -1.3 angstroms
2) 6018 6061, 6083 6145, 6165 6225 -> -2.7 angstroms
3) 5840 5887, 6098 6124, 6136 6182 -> -1.0 angstroms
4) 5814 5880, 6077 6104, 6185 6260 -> -1.6 angstroms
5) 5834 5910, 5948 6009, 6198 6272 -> -3.4 angstroms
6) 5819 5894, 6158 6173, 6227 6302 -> 0.0 angstroms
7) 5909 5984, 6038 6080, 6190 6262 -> -3.0 angstroms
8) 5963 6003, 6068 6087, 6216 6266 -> -0.7 angstroms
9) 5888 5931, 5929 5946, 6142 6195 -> -0.8 angstroms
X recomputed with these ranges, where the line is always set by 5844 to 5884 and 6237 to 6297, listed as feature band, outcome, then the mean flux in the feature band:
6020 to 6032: 0.4 angstroms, 125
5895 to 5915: 1.6 angstroms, 122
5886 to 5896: 1.6 angstroms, 112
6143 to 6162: -0.2 angstroms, 128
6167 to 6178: -0.1 angstroms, 128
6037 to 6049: -0.8 angstroms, 138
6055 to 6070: -0.8 angstroms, 136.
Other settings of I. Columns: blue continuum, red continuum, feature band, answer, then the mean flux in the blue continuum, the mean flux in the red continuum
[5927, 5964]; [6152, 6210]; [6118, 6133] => -0.9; 131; 127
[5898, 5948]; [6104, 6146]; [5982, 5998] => -0.7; 128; 136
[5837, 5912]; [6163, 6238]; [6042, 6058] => -1.9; 128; 125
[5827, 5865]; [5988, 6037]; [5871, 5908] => 4.1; 138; 130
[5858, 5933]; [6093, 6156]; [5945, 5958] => -0.4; 126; 135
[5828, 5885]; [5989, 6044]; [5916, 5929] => 0.3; 135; 130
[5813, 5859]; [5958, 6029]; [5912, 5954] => 1.4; 137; 132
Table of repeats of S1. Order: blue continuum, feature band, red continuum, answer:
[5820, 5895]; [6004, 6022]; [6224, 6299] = 0.1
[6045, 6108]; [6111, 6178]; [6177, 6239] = -0.8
